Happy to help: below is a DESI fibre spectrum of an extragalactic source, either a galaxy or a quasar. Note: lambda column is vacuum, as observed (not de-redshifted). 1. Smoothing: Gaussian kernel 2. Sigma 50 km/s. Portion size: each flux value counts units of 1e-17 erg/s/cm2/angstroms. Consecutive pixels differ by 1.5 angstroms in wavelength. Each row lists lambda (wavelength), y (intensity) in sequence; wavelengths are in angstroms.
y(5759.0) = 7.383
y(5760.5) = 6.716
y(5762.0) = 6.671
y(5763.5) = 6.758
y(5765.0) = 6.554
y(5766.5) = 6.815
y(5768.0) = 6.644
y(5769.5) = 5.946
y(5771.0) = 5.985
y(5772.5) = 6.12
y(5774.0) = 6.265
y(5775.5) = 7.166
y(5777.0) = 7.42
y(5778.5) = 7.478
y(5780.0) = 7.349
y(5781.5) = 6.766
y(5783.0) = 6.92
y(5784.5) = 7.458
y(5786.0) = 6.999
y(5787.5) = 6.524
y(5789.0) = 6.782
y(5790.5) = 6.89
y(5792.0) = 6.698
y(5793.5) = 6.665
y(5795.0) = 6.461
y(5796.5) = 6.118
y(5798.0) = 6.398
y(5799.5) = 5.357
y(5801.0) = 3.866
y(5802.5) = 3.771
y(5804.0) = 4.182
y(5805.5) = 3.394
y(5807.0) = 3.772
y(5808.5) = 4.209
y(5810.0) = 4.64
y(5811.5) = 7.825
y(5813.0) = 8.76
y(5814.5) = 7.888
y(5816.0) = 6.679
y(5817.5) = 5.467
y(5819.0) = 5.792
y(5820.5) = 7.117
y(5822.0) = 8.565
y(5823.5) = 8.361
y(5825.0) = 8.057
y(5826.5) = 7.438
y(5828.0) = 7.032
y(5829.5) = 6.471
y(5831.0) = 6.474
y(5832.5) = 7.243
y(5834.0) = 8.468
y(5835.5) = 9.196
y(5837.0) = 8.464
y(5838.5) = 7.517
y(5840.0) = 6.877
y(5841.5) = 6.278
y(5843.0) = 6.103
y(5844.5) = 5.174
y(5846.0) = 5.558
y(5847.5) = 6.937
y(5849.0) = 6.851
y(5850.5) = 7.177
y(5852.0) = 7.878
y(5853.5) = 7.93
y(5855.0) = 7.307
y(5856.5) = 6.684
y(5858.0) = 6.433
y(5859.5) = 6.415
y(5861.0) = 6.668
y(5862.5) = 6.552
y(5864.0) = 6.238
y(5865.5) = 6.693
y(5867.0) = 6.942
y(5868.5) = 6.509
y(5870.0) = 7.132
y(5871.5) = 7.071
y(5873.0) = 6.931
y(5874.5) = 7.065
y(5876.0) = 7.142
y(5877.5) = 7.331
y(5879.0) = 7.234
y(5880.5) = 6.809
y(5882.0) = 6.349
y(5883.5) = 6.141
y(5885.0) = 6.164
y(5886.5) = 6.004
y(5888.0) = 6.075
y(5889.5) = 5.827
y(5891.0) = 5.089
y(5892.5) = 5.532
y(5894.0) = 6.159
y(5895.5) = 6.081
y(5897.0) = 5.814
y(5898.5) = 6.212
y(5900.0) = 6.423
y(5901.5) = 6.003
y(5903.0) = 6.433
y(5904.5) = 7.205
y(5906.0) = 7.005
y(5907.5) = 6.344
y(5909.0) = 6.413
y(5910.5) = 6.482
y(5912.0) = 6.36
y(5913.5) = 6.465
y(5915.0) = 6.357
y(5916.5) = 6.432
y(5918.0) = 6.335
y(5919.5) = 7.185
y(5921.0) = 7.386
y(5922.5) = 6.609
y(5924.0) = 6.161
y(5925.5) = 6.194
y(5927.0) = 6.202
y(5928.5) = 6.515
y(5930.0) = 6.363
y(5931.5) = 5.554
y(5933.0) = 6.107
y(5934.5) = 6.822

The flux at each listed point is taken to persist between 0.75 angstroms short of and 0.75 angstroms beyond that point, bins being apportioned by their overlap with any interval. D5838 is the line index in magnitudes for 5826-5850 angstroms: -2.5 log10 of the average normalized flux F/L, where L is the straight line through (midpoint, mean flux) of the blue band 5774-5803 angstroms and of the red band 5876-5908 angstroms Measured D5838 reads -0.10 mag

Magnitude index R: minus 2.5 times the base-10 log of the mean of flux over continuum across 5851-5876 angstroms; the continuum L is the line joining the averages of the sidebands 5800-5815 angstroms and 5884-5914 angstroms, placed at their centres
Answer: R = -0.19 mag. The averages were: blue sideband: 5.19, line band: 6.91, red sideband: 6.2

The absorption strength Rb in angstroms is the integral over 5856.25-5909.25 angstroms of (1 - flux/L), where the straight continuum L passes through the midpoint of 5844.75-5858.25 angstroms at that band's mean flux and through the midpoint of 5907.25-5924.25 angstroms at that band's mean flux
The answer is 2.2 angstroms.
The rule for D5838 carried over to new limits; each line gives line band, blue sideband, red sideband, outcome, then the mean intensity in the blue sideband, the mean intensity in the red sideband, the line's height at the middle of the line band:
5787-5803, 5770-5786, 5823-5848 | 0.16 mag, 6.88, 7.15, 6.96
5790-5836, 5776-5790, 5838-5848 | 0.04 mag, 7.08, 6.31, 6.69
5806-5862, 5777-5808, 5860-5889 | -0.09 mag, 6.01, 6.68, 6.35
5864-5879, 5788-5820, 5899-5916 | -0.12 mag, 5.81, 6.49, 6.26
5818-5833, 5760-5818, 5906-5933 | -0.15 mag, 6.27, 6.44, 6.32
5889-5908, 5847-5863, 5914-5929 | 0.09 mag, 6.99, 6.54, 6.69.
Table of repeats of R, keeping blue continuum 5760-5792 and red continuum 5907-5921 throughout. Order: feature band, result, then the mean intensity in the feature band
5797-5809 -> 0.46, 4.41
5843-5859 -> -0.02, 6.75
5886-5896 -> 0.13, 5.81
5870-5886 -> -0.04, 6.83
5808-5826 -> -0.05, 6.99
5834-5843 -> -0.14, 7.6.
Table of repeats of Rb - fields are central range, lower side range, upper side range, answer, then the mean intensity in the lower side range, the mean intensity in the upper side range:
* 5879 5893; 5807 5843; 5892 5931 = 1.13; 7.07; 6.41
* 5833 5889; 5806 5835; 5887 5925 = -2.24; 6.85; 6.33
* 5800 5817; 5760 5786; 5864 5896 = 3.34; 6.77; 6.49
